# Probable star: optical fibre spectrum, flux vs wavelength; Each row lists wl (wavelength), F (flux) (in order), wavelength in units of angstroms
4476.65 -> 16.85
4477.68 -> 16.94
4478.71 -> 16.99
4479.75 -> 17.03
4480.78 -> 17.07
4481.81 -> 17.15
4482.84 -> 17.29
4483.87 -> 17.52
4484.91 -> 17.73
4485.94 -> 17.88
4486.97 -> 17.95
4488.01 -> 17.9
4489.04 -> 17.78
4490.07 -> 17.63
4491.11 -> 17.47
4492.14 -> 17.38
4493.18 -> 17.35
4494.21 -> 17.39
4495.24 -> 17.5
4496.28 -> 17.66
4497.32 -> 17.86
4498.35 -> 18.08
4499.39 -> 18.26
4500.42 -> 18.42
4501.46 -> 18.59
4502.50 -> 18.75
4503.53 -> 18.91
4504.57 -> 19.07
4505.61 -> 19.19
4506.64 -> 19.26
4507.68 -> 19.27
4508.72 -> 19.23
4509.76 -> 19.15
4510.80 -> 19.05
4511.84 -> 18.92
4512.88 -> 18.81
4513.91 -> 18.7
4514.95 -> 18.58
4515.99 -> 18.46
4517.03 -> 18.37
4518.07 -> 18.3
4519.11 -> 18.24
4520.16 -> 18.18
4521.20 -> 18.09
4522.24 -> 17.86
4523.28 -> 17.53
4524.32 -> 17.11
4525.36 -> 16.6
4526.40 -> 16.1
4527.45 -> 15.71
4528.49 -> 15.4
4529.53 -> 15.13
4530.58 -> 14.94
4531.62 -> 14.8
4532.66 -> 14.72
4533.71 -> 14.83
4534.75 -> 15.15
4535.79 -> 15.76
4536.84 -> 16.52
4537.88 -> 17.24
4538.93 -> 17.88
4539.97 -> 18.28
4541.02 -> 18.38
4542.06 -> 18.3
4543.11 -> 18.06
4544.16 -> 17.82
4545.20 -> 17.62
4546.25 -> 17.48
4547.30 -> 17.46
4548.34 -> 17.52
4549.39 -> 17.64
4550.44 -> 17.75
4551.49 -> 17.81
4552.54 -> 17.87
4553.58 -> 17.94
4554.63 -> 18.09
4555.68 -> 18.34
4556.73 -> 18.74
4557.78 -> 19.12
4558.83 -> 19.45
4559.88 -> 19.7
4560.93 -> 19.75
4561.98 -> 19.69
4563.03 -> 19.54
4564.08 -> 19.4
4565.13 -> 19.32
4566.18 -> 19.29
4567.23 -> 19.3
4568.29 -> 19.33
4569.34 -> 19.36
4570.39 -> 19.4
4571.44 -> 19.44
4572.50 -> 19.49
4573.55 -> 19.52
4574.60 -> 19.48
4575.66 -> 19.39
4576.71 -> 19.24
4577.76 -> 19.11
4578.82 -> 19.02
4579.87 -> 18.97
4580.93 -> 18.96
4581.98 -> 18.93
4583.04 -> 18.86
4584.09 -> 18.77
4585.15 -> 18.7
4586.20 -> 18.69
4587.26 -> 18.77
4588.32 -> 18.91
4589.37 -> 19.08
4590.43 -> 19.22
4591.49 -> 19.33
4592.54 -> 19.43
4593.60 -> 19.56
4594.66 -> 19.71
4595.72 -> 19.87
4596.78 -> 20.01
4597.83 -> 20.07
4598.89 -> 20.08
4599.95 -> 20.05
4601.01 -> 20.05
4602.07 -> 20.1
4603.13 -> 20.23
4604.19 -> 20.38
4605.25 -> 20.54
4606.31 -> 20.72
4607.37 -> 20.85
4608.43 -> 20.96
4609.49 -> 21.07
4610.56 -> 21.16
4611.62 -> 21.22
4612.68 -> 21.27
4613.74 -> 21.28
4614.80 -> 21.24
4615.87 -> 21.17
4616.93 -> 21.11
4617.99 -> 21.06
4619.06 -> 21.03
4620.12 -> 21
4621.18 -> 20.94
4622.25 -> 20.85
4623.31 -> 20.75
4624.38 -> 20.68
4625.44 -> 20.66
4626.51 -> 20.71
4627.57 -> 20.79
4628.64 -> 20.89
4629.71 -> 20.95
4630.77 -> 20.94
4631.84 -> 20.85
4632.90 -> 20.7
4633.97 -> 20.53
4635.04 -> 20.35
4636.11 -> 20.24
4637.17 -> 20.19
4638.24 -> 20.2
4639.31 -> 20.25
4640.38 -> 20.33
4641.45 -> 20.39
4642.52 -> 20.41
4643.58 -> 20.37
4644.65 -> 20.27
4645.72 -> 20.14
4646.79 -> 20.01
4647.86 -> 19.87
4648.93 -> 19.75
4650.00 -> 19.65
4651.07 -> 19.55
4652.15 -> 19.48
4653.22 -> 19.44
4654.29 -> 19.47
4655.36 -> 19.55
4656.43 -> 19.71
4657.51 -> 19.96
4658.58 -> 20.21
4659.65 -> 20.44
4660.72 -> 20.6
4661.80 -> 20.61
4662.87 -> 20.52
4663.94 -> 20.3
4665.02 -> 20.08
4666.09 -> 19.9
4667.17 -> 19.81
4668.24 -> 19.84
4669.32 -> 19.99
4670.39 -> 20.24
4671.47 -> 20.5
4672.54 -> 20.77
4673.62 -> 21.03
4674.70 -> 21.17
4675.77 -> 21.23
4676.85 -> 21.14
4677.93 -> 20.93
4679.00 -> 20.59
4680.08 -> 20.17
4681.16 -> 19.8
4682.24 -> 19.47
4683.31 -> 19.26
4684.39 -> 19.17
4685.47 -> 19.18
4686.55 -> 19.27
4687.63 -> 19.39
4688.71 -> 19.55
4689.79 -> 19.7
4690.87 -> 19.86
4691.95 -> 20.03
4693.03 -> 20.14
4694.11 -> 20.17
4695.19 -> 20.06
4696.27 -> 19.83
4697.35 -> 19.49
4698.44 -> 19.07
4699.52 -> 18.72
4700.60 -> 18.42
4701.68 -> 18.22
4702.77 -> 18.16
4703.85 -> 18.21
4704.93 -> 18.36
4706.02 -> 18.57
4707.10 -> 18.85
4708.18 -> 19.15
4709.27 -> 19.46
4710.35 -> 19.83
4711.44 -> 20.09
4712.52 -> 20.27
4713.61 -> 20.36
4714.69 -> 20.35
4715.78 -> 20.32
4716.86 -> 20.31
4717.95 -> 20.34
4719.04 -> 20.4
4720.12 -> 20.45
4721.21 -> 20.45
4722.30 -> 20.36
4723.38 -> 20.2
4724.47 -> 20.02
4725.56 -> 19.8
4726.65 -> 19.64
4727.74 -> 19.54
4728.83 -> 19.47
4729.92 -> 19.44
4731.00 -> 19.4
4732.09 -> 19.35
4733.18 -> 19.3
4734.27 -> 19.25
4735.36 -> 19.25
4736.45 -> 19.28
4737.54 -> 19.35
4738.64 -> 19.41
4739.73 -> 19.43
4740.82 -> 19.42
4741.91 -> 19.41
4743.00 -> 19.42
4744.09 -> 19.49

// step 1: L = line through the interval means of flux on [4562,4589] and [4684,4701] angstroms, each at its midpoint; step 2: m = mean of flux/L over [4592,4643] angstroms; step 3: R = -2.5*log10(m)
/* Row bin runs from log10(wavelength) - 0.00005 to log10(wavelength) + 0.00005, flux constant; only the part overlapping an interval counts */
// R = -0.07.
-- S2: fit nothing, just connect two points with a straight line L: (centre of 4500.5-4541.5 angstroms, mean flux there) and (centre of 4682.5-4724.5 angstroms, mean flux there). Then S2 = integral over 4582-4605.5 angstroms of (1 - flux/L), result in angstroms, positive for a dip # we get -1.5 angstroms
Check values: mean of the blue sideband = 17.6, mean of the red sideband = 19.6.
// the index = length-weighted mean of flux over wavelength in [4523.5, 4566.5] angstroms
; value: 17.5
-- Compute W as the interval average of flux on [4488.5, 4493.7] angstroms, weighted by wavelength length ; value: 17.5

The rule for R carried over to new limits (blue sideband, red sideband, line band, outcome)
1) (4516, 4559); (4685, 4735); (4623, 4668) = -0.09 mag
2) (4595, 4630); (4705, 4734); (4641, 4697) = 0.01 mag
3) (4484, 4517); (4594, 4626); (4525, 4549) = 0.15 mag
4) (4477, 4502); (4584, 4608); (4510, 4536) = 0.07 mag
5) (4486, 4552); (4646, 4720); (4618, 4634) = -0.10 mag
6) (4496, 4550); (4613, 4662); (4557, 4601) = -0.02 mag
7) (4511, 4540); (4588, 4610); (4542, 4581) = -0.02 mag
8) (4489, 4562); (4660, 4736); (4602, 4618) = -0.12 mag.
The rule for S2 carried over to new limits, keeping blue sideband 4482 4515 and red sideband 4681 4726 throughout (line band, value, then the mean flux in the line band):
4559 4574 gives -0.61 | 19.5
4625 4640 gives -1.14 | 20.6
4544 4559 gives 0.47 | 18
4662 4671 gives -0.35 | 20.1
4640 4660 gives -0.72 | 19.9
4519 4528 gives 0.59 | 17.2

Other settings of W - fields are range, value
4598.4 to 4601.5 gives 20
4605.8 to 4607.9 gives 20.8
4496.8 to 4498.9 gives 18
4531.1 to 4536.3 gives 15.1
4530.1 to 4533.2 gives 14.8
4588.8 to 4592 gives 19.2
